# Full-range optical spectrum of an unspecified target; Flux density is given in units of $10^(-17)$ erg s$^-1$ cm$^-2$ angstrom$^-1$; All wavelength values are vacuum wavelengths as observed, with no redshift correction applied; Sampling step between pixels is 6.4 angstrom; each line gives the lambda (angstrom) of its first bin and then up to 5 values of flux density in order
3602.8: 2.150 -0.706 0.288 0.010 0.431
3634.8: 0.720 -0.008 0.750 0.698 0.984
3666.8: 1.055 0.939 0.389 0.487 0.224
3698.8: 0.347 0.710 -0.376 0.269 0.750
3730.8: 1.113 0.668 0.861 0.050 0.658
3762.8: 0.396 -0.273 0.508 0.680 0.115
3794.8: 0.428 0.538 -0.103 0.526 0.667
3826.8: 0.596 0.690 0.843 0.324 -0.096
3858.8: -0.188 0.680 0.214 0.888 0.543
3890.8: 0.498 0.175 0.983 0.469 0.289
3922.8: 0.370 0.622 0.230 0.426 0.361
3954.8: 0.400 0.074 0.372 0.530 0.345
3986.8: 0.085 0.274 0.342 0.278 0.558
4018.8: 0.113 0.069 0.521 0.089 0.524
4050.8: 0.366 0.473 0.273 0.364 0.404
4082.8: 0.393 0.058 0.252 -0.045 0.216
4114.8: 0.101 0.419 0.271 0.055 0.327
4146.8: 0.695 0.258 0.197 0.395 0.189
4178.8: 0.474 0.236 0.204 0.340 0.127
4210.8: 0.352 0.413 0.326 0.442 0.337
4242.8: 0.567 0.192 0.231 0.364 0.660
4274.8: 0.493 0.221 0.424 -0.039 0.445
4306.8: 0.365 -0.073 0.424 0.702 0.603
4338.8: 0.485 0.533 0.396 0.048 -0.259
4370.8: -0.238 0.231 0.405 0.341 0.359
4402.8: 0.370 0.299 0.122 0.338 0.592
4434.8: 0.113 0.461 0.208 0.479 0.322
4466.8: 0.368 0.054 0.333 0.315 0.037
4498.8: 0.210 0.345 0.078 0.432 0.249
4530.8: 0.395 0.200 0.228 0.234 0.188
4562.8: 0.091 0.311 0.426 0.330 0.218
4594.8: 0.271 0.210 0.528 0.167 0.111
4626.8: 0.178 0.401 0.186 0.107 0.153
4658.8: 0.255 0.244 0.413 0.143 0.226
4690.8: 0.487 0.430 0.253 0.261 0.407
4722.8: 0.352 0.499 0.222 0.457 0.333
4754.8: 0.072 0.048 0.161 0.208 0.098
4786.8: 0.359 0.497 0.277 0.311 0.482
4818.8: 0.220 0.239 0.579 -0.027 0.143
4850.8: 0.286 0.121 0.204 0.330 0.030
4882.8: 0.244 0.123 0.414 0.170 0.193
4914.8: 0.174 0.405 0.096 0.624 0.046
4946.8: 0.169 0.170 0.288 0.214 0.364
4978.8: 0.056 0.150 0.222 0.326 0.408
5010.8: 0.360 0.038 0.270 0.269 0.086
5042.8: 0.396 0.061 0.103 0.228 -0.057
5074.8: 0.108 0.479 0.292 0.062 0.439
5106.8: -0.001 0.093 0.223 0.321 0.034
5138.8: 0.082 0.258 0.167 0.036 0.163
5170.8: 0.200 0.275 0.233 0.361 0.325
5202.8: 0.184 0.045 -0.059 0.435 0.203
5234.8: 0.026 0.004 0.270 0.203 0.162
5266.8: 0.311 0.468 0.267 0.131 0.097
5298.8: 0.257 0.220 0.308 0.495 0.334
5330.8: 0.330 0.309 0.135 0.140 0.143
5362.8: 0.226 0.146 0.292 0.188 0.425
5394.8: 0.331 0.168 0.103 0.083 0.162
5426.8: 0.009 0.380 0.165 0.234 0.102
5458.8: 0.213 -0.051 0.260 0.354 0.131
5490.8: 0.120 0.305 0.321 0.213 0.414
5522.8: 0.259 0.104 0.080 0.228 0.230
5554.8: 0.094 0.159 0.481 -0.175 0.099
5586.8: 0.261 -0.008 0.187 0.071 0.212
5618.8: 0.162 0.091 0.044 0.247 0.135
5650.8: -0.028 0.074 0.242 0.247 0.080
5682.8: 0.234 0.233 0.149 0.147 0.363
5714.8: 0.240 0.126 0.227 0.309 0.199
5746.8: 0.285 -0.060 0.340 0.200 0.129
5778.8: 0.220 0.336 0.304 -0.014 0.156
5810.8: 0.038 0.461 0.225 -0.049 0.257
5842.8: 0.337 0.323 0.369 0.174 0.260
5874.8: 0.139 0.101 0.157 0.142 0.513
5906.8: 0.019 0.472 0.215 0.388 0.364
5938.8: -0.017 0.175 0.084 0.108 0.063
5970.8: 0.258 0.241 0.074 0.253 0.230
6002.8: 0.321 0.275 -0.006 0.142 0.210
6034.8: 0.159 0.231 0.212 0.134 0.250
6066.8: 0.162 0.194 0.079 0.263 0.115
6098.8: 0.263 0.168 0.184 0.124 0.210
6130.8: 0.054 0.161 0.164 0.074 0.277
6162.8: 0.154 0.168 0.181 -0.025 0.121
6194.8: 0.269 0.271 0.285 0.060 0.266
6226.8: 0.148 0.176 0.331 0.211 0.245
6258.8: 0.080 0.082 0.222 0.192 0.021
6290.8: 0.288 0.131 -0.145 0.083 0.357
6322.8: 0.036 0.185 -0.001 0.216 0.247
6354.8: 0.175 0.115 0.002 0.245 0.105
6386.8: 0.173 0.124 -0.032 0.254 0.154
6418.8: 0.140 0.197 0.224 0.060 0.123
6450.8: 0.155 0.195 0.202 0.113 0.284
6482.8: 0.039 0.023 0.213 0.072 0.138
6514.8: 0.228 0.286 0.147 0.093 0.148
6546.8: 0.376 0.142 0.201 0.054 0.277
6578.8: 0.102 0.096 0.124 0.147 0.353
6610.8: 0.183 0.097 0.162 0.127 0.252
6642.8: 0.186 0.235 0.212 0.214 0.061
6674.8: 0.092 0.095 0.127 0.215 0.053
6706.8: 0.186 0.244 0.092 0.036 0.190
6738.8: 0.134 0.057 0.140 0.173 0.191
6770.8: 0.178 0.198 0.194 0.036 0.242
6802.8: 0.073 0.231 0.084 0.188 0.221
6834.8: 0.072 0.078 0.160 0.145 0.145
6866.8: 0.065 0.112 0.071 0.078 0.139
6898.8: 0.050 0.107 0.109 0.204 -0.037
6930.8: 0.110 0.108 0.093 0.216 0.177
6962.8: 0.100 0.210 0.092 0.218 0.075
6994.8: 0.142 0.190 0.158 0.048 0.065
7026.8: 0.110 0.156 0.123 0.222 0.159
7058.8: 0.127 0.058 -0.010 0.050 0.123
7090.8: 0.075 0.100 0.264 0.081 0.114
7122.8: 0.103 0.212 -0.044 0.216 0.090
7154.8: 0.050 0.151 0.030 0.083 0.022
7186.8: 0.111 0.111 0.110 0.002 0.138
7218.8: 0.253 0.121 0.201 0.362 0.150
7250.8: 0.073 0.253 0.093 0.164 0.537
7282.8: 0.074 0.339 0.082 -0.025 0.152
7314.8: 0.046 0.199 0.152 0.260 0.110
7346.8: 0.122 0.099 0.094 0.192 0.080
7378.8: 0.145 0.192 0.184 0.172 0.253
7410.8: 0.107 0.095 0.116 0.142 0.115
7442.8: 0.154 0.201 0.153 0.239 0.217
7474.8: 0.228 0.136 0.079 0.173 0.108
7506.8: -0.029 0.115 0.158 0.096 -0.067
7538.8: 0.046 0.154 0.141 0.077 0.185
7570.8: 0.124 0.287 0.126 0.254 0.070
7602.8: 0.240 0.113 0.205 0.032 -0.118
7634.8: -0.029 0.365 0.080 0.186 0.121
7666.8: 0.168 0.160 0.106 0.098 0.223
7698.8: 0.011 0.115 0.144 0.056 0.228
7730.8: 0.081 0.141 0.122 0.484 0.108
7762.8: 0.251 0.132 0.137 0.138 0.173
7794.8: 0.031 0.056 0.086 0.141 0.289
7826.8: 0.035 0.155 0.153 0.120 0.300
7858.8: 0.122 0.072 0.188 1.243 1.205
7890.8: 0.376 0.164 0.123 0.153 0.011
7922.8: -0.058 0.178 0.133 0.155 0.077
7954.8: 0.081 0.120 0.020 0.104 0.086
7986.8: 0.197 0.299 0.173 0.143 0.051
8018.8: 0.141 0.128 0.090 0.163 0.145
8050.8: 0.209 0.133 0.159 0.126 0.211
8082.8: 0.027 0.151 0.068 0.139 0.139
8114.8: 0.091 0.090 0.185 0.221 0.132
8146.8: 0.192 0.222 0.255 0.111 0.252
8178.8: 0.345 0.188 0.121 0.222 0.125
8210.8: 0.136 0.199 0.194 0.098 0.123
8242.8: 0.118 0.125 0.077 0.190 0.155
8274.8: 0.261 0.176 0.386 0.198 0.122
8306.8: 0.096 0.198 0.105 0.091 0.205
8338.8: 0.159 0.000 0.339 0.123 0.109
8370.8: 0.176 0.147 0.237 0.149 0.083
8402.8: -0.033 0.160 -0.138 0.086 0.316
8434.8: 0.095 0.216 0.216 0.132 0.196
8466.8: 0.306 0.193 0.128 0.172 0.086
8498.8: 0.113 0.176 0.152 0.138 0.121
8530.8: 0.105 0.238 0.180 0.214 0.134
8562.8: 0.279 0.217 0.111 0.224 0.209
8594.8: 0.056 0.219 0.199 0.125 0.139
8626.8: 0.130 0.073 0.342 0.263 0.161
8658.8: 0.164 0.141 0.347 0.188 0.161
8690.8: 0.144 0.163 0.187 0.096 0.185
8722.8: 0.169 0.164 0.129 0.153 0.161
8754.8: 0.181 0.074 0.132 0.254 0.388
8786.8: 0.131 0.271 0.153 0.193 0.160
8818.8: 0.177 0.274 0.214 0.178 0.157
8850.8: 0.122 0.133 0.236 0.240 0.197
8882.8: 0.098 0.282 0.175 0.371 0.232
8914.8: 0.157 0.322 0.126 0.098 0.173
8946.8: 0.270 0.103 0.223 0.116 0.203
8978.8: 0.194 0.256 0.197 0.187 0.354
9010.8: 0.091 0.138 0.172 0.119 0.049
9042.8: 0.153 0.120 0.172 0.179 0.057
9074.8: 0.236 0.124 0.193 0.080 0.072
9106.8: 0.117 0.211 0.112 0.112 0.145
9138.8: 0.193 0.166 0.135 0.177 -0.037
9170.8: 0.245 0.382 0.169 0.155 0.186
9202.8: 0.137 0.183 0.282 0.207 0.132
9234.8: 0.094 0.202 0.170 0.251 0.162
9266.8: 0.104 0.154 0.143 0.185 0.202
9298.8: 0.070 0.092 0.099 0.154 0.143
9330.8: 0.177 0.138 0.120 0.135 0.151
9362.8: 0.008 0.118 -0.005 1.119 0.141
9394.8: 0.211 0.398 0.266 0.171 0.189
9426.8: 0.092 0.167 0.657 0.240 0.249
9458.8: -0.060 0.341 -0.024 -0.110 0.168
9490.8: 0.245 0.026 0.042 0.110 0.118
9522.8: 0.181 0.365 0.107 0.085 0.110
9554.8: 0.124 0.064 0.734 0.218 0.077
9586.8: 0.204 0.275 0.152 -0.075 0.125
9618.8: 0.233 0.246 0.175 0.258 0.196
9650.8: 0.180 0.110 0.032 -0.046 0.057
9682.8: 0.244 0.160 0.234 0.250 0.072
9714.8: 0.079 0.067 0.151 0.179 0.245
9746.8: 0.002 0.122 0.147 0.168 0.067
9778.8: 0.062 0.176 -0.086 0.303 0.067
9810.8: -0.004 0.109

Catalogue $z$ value 1.11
